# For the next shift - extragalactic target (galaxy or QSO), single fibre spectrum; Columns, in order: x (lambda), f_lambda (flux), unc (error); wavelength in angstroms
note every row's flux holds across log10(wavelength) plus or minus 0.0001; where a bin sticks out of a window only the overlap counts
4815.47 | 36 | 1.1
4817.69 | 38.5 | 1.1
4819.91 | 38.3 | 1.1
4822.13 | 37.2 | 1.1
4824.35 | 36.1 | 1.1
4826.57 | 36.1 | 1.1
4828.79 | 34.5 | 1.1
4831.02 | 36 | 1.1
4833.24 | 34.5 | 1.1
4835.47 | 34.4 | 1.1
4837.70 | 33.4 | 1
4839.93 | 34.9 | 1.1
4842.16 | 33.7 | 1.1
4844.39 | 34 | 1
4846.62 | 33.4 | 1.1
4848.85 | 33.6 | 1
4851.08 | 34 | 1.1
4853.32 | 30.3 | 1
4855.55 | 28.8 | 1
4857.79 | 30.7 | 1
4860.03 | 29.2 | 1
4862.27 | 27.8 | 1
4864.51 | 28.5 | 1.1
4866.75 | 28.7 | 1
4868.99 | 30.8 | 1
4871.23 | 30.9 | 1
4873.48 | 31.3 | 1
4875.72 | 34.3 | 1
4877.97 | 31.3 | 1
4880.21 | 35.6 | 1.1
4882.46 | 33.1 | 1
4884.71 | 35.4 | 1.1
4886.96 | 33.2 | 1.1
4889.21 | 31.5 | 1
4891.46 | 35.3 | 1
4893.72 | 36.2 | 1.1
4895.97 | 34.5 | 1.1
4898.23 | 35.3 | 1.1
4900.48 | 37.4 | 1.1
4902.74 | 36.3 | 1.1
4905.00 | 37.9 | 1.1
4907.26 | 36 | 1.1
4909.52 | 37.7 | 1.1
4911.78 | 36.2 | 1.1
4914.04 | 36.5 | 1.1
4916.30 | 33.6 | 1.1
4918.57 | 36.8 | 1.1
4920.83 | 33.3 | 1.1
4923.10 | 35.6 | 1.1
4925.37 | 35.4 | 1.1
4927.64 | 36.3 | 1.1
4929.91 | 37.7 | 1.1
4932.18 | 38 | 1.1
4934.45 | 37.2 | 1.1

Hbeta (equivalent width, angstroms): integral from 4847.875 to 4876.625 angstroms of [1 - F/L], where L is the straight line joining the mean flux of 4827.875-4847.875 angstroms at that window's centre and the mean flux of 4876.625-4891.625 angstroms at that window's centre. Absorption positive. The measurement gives 2.8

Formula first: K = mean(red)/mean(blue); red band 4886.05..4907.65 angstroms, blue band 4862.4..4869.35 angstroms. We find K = 1.22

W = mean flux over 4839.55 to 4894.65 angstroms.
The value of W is 32.2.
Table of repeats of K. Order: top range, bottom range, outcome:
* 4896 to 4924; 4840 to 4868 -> 1.15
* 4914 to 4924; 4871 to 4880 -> 1.08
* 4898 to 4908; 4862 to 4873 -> 1.24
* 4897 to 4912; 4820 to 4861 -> 1.09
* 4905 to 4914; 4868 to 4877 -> 1.16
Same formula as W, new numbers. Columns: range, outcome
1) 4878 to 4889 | 33.8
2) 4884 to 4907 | 35.3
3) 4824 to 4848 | 34.6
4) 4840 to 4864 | 31.6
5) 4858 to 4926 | 33.8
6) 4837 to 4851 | 33.9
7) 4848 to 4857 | 31.6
